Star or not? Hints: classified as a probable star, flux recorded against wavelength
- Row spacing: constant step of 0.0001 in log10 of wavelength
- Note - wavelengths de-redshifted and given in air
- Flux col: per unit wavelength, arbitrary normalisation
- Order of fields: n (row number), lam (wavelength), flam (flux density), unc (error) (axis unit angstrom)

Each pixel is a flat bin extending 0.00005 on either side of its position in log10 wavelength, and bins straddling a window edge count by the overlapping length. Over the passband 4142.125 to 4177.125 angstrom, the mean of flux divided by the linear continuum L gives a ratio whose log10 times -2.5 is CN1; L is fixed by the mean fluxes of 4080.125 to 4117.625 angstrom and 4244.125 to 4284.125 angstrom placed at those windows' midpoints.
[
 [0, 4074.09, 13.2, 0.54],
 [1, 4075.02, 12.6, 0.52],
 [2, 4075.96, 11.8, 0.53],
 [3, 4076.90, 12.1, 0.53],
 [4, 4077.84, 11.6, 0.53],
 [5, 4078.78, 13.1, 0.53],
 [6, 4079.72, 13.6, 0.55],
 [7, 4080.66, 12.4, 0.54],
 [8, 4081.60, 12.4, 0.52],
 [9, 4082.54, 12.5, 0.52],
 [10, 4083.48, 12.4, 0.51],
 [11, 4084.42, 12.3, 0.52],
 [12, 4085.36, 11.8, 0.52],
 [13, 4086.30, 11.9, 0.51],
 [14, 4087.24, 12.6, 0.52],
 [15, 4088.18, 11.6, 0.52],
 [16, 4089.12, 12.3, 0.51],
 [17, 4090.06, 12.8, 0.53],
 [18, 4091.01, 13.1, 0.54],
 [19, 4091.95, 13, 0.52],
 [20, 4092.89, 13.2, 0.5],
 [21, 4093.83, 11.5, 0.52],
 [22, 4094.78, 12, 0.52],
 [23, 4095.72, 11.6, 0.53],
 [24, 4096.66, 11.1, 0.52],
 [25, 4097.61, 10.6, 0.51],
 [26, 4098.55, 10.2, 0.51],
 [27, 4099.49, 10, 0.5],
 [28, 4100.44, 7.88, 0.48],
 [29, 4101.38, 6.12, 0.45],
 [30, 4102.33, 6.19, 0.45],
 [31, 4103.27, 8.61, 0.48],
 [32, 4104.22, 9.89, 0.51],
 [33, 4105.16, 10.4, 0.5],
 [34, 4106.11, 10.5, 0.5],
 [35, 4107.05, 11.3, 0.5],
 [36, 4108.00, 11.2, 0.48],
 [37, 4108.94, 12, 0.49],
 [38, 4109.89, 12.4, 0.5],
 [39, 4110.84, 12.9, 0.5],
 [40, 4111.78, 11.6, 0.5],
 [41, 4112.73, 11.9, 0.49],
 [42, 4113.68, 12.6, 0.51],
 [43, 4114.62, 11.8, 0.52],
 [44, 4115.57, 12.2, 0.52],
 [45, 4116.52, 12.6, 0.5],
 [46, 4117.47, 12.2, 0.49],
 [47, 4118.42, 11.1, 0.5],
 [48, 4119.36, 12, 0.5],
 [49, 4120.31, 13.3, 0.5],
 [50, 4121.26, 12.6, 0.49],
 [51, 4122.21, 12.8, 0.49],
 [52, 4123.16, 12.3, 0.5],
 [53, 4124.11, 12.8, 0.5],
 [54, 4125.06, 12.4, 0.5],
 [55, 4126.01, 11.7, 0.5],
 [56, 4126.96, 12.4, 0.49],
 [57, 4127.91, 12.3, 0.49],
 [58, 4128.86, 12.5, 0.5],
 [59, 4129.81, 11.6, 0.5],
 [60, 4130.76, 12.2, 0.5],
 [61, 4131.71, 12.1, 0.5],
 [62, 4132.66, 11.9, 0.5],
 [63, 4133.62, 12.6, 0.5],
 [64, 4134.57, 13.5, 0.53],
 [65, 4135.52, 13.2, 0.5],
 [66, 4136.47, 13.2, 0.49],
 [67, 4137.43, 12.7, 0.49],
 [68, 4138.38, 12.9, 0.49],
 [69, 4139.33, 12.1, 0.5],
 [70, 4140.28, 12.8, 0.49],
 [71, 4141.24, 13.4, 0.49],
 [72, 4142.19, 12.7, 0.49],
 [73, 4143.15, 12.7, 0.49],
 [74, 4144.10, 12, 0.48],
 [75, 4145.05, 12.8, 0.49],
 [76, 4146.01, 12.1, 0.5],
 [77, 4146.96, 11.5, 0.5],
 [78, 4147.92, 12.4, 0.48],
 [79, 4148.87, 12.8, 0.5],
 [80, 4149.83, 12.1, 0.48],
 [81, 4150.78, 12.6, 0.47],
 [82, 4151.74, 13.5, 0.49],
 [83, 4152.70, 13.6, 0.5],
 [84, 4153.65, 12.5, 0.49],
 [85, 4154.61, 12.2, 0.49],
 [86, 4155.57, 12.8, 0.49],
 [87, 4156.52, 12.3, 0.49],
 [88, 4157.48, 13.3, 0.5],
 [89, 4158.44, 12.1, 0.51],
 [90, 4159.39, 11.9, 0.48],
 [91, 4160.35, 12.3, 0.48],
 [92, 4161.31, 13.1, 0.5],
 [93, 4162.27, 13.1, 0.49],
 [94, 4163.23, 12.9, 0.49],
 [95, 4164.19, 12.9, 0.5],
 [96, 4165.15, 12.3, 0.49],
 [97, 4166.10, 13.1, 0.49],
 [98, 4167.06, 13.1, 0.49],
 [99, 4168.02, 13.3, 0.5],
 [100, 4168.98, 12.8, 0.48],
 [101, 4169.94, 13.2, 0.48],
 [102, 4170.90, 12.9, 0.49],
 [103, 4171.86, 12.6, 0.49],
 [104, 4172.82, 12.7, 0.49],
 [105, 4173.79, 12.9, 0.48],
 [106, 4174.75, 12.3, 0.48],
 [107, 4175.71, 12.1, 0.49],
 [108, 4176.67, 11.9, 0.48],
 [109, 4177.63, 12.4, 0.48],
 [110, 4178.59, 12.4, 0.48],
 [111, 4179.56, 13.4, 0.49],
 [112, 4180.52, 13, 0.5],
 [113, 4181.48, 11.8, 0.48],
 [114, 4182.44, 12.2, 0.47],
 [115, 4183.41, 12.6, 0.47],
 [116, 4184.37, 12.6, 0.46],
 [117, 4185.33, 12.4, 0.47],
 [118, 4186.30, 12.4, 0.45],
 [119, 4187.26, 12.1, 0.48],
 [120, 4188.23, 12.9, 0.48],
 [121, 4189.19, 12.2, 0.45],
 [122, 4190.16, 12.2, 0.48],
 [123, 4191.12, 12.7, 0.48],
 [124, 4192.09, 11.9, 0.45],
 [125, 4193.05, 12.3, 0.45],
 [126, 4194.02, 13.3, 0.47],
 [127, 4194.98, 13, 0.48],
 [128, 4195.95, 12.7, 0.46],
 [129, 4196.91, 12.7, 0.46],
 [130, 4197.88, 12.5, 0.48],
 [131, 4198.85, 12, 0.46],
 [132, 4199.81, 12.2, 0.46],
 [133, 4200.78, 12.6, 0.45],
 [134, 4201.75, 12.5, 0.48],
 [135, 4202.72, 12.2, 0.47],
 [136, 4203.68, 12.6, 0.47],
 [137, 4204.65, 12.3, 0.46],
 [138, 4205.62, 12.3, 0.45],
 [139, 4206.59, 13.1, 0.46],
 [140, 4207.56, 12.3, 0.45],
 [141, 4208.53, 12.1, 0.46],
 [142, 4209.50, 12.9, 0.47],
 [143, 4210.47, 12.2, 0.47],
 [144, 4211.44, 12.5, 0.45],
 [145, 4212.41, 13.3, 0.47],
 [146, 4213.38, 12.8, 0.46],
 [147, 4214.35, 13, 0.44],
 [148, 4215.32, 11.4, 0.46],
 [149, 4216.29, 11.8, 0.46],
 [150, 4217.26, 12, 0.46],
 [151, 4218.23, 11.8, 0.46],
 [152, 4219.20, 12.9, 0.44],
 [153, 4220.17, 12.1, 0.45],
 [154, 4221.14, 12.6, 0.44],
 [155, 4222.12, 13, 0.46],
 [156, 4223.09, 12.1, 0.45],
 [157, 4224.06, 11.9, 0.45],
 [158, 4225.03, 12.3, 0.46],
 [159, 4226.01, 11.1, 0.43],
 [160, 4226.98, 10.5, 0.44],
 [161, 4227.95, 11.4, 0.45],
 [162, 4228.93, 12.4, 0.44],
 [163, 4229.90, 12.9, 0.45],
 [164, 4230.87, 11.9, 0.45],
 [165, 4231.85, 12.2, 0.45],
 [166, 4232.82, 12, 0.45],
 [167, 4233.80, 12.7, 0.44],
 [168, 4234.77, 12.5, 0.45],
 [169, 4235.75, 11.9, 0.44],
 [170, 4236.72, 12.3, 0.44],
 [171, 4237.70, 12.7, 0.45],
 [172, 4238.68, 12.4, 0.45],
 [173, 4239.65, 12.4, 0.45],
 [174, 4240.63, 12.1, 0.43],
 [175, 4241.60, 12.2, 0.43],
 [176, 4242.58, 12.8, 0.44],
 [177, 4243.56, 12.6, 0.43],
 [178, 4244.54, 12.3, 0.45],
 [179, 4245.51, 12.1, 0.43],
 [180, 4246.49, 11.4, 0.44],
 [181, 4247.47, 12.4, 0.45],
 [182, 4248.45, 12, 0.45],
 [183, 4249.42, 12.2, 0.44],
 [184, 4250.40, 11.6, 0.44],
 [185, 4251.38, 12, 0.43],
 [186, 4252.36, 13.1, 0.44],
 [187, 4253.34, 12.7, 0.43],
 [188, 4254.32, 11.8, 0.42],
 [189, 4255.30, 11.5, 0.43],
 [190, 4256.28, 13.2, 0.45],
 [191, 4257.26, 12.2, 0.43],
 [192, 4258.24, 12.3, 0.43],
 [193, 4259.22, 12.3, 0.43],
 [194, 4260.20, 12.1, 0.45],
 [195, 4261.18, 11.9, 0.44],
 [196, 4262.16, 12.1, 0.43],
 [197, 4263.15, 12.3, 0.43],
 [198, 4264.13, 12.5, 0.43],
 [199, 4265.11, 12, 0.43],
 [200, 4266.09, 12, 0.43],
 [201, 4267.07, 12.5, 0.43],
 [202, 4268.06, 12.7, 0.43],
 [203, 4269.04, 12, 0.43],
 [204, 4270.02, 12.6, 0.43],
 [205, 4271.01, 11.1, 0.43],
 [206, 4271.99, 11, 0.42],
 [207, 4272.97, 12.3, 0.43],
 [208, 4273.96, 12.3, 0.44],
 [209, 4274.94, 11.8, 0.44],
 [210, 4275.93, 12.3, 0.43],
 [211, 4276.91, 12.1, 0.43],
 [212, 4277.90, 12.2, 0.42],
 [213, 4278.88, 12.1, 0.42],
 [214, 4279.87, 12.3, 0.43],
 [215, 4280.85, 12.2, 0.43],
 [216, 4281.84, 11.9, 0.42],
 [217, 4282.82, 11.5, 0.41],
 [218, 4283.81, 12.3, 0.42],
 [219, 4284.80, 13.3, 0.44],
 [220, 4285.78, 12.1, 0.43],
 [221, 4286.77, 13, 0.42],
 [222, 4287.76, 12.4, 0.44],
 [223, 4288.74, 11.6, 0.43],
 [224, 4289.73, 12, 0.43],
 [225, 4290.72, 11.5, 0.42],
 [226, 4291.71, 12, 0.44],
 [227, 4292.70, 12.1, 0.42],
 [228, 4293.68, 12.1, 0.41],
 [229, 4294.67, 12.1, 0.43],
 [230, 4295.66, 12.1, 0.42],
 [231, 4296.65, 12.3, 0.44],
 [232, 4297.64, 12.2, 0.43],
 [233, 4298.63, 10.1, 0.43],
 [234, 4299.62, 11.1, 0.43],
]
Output -0.087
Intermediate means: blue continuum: 11.4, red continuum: 12.1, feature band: 12.6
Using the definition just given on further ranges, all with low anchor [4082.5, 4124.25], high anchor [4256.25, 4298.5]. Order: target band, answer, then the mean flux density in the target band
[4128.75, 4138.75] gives -0.09 mag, 12.6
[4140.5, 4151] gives -0.07 mag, 12.5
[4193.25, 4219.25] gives -0.05 mag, 12.5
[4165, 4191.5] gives -0.07 mag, 12.6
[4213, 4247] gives -0.02 mag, 12.2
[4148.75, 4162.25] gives -0.09 mag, 12.7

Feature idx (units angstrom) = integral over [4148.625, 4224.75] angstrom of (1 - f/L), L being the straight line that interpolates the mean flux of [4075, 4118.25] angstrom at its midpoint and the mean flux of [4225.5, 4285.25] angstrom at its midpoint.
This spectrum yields -4.3 angstrom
